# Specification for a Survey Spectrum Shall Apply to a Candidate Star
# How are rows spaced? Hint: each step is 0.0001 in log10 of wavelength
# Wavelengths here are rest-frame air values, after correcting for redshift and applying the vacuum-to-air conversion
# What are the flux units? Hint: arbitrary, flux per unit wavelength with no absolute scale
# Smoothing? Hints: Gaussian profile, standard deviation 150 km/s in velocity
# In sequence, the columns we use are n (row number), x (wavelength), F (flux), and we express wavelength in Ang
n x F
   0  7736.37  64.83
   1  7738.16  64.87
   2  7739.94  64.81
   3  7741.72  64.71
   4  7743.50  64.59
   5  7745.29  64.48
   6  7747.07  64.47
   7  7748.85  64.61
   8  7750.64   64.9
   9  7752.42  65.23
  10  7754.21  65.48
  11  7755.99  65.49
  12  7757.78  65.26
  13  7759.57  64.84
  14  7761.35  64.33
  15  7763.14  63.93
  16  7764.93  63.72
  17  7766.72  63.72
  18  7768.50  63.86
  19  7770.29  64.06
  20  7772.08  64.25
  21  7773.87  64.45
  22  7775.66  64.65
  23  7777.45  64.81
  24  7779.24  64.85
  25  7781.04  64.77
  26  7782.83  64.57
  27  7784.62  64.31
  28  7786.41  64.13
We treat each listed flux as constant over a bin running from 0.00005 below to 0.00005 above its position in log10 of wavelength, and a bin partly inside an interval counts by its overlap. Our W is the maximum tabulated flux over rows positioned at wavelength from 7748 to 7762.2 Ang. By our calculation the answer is 65.49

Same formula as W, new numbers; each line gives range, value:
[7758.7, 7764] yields 64.84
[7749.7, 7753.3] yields 65.23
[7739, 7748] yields 64.81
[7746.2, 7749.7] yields 64.61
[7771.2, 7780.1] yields 64.85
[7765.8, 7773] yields 64.25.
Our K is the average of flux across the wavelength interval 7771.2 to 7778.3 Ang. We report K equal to 64.5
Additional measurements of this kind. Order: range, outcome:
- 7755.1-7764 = 64.8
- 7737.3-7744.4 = 64.7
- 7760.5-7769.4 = 63.9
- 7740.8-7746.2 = 64.6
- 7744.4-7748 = 64.6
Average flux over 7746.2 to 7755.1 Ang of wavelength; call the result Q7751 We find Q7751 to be 65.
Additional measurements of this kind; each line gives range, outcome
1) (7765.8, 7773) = 64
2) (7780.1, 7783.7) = 64.6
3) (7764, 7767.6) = 63.6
